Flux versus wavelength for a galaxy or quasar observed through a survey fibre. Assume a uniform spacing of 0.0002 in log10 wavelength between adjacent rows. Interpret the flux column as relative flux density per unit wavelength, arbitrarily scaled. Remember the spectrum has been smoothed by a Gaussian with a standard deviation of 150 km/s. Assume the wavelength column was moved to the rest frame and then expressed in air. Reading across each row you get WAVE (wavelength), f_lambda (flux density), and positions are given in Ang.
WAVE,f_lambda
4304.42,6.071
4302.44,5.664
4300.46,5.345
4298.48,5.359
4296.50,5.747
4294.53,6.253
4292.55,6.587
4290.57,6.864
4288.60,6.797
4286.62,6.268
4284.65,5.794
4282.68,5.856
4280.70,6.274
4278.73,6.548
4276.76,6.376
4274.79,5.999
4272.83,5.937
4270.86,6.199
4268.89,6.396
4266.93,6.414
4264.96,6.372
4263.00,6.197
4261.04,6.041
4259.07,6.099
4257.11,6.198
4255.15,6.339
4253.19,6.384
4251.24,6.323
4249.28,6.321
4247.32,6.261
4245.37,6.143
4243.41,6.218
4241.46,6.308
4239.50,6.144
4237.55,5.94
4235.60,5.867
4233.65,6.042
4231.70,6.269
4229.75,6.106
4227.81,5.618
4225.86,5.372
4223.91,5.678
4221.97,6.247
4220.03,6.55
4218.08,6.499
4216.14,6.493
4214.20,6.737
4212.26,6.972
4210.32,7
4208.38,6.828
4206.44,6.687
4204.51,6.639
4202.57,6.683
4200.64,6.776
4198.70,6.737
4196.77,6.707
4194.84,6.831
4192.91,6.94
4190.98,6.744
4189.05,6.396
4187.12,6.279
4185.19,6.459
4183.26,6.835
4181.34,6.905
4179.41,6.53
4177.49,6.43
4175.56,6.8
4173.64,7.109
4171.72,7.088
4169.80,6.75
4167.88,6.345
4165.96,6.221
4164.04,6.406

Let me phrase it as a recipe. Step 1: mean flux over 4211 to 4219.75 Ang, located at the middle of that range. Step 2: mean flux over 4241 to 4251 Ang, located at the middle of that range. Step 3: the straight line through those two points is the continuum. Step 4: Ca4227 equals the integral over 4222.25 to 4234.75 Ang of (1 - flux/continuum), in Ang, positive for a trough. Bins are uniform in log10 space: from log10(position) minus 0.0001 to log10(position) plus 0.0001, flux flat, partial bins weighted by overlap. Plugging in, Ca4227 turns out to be 1.2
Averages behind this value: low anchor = 6.67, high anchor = 6.25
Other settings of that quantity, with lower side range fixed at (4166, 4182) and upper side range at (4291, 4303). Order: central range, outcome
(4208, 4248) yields 0.7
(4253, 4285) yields -0.7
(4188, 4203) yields -0.4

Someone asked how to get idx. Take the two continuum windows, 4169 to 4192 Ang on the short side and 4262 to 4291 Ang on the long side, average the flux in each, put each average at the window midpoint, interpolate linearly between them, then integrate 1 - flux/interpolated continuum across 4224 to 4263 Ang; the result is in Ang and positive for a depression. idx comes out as 1.94 Ang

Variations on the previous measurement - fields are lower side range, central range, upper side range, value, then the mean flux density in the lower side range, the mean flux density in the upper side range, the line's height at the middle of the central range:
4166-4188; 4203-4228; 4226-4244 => -0.8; 6.67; 6.02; 6.24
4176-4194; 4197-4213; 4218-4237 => -1.2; 6.62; 6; 6.33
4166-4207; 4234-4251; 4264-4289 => 0.7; 6.69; 6.23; 6.41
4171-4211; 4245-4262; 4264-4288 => 0.3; 6.73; 6.21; 6.35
